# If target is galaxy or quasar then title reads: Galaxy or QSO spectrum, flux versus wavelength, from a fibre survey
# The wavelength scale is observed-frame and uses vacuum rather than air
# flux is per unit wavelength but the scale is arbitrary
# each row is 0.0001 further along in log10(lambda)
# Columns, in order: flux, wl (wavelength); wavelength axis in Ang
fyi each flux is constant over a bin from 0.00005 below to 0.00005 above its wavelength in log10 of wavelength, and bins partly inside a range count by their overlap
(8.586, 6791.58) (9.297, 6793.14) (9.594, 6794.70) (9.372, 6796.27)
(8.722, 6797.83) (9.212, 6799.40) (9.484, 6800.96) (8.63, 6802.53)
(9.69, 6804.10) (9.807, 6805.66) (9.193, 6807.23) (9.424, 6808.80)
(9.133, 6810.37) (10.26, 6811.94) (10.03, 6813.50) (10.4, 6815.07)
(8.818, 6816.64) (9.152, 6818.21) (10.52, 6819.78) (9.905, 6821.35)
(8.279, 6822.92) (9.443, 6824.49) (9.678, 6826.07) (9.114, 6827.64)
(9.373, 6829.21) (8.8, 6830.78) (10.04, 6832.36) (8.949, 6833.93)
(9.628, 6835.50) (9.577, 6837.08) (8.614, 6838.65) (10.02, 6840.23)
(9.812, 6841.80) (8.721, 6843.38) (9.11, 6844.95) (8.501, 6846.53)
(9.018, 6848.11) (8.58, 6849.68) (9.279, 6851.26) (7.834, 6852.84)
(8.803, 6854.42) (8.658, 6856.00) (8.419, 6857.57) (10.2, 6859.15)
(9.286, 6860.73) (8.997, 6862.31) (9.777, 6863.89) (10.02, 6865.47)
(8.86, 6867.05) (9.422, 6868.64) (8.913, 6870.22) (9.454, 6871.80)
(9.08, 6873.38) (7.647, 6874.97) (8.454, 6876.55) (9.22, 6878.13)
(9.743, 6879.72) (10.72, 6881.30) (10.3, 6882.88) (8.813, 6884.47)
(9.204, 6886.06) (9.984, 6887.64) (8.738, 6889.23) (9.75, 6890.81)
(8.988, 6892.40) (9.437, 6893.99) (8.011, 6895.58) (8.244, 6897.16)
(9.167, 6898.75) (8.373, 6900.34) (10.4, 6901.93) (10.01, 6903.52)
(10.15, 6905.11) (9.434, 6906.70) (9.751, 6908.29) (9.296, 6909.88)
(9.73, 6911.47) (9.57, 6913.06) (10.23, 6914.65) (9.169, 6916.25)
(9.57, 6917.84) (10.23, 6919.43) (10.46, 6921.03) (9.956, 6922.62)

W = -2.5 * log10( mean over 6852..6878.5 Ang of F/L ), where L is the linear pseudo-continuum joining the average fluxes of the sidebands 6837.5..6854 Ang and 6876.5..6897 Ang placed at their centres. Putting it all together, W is 0.02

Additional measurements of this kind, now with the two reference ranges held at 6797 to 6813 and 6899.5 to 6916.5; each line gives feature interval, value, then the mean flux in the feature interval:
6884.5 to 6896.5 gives 0.06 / 9.13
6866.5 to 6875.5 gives 0.07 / 8.92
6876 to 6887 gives 0.01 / 9.53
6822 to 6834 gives 0.02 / 9.23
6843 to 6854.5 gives 0.09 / 8.73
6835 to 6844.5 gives 0.01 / 9.38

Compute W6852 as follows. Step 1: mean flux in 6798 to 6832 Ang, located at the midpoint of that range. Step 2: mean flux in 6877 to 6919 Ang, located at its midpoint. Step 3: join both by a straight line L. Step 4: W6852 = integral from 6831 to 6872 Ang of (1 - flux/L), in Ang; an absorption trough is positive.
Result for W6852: 1.2 Ang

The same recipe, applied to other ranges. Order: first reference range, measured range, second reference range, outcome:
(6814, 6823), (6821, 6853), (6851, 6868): 0.74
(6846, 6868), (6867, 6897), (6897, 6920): 0.36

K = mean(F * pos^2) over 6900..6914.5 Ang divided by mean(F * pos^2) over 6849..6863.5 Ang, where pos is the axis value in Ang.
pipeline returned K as 1.1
